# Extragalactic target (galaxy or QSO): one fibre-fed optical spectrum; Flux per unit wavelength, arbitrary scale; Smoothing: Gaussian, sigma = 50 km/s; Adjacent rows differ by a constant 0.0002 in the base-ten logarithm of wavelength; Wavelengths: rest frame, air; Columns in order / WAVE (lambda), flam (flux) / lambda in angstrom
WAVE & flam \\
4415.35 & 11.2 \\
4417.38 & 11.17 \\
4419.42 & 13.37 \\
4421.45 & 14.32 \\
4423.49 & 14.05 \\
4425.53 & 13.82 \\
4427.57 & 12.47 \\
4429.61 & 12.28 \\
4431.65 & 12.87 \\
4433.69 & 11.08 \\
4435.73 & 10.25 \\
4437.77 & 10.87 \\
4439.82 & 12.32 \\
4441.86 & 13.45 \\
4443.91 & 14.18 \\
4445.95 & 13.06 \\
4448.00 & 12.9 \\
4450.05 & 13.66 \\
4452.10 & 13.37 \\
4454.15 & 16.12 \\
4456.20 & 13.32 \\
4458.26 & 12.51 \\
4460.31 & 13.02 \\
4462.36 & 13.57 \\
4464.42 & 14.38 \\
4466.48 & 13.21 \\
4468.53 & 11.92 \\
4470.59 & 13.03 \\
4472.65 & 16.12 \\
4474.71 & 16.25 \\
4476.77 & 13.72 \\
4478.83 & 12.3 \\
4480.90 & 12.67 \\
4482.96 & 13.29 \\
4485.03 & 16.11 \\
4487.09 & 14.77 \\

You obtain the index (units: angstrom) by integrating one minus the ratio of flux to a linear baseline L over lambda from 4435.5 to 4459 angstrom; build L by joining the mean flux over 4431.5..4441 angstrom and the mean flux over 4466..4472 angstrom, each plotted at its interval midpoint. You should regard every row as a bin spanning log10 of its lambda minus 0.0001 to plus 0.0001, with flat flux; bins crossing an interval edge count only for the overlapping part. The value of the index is -2.4 angstrom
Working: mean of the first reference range 11.4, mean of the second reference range 12.9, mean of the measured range 13.1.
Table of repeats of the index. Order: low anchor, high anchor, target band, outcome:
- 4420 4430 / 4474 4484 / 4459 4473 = 0.07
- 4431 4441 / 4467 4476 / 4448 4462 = -0.71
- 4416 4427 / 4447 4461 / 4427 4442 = 1.71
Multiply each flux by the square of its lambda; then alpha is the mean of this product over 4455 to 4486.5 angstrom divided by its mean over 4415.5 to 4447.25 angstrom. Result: 1.11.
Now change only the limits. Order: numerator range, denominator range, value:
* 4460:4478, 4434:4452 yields 1.12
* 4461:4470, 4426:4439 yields 1.15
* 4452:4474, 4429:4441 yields 1.20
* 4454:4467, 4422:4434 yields 1.07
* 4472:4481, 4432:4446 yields 1.19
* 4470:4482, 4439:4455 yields 1.04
